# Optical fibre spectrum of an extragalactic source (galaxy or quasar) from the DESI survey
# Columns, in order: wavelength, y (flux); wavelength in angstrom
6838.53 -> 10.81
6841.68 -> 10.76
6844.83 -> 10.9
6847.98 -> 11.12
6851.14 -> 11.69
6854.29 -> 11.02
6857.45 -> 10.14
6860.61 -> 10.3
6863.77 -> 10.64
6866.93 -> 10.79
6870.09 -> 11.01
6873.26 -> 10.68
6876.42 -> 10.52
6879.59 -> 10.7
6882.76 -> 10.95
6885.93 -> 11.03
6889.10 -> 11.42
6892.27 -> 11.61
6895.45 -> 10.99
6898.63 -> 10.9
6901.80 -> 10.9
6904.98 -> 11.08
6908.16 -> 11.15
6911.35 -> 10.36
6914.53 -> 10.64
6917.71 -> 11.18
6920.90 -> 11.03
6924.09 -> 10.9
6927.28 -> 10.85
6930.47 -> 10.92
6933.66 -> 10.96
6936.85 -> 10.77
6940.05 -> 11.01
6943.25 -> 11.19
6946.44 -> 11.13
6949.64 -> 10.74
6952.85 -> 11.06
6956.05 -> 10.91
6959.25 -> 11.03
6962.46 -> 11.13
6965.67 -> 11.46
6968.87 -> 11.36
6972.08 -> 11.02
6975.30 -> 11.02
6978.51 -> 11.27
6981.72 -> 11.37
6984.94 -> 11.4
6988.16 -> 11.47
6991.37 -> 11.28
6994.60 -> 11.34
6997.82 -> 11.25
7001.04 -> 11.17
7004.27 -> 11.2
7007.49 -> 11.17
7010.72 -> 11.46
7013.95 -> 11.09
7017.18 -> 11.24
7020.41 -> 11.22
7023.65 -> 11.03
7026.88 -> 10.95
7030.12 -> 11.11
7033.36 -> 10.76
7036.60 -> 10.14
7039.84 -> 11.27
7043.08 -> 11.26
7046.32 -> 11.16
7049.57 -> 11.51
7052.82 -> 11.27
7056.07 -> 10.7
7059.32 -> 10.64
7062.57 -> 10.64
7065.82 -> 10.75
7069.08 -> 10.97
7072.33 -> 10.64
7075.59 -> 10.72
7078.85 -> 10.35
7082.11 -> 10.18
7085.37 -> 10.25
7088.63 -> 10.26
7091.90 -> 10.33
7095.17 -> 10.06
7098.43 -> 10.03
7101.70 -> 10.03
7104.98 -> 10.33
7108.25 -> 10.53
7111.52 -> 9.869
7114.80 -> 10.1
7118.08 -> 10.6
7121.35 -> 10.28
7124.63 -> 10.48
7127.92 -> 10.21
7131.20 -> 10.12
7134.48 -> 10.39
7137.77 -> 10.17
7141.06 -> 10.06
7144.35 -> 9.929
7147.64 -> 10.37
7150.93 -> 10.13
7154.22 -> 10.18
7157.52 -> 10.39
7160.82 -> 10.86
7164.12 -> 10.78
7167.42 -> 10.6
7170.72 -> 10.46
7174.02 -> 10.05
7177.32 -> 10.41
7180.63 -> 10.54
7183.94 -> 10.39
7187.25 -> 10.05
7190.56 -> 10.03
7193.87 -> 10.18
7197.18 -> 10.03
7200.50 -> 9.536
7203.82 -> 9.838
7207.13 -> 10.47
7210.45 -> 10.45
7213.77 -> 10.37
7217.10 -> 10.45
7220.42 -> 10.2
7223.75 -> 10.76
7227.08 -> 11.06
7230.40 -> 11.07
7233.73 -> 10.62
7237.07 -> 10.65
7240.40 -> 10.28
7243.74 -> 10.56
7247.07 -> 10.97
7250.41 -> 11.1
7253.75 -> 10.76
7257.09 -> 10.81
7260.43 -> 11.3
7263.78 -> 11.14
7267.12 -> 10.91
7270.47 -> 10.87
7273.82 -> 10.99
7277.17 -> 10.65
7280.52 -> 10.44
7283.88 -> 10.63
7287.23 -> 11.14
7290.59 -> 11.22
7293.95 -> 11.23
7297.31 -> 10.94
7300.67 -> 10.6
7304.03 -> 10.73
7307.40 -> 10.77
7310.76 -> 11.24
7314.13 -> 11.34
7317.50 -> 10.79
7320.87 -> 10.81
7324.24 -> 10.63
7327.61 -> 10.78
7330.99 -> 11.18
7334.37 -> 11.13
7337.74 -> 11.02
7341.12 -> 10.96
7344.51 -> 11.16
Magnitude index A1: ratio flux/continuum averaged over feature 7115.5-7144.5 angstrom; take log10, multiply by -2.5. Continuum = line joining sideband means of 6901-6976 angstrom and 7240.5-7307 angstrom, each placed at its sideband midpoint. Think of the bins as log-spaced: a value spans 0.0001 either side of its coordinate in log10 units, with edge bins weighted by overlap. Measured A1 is 0.07 mag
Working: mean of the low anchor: 11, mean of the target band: 10.3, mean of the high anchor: 10.9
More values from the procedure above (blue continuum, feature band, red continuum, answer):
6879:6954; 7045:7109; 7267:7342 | 0.039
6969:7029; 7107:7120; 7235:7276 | 0.080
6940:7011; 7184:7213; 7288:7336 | 0.096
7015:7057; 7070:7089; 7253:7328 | 0.060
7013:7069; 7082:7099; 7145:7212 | 0.055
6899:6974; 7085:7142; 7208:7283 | 0.064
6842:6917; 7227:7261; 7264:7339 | 0.010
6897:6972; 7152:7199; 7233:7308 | 0.055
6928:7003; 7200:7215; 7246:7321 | 0.083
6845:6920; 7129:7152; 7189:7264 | 0.048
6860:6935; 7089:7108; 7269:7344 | 0.074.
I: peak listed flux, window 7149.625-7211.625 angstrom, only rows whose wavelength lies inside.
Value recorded 10.86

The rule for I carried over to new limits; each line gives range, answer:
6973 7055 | 11.51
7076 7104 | 10.35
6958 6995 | 11.47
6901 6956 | 11.19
